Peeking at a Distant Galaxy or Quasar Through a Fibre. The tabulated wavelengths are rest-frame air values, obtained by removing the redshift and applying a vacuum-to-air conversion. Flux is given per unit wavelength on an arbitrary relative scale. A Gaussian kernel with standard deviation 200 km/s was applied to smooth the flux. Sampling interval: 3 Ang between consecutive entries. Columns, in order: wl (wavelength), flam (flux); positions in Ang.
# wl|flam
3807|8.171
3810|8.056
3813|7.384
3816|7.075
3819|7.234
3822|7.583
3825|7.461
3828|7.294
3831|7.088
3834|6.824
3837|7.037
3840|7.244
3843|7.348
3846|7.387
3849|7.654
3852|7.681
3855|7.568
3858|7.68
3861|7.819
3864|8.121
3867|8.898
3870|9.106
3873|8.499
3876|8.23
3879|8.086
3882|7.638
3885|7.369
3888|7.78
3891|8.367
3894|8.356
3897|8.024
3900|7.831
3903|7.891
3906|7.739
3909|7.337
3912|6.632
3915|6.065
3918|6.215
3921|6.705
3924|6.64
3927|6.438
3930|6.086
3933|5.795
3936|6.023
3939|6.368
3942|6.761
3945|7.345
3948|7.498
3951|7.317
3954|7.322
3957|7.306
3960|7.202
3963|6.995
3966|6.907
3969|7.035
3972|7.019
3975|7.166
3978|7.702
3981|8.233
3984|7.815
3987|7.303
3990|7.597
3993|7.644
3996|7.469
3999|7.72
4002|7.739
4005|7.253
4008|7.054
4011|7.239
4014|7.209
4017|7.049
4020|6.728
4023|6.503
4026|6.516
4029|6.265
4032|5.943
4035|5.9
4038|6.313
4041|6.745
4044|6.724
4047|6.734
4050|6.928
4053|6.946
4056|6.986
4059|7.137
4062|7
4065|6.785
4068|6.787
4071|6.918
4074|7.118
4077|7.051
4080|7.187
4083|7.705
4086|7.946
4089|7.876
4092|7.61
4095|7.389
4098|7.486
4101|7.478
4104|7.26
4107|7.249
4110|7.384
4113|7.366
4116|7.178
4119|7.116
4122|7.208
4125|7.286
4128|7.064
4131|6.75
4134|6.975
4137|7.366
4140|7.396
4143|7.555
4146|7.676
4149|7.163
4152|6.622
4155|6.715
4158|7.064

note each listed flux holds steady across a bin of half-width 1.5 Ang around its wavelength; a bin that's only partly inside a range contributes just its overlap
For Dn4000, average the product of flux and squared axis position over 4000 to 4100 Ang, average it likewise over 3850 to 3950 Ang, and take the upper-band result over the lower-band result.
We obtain 1.02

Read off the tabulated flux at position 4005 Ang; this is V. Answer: 7.253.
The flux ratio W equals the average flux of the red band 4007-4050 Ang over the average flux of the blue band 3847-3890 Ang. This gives 0.83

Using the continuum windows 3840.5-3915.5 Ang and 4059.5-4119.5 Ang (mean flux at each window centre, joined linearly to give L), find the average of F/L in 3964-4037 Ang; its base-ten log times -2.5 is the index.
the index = 0.059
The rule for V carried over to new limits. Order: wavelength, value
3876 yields 8.23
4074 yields 7.118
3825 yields 7.461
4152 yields 6.622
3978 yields 7.702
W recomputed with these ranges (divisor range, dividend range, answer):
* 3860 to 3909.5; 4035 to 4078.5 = 0.85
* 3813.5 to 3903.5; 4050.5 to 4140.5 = 0.93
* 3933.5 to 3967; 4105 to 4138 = 1.03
